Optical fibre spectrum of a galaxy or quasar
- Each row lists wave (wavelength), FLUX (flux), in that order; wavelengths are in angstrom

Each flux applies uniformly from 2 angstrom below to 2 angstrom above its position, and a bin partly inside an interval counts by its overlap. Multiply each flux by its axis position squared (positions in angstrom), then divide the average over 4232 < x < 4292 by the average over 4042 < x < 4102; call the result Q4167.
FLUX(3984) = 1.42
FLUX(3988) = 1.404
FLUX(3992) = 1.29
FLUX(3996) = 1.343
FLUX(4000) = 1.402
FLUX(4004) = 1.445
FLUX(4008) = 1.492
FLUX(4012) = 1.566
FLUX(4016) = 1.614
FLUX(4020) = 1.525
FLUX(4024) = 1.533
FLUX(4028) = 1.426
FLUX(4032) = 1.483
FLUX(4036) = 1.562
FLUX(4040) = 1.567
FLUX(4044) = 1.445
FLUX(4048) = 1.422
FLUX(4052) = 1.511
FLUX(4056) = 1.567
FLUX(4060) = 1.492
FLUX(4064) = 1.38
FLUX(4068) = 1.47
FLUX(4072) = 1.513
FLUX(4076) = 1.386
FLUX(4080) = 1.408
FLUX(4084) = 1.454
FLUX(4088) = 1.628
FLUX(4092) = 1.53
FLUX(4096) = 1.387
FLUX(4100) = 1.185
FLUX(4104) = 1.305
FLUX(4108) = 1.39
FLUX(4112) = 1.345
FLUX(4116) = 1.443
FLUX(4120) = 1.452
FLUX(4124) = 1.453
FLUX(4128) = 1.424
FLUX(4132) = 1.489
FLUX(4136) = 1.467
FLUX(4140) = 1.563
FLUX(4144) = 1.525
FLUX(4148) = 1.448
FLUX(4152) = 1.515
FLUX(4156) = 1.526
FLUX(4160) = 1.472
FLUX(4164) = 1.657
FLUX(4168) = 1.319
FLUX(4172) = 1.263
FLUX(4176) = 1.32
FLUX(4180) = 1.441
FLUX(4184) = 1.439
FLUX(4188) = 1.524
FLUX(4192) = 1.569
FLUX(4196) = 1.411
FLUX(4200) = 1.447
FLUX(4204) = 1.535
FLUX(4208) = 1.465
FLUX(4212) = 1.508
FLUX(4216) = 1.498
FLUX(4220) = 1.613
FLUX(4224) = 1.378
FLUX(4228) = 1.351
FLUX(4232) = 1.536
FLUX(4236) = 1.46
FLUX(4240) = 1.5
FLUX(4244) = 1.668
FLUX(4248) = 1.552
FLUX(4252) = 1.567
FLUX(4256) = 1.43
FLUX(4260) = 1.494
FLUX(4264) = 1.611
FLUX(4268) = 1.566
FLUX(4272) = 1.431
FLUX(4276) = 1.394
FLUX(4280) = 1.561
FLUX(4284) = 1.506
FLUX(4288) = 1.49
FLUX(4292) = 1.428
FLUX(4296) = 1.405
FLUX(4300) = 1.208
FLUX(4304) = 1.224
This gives 1.14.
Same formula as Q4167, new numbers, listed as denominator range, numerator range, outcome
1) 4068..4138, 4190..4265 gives 1.12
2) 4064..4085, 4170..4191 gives 1.03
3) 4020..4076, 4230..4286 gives 1.13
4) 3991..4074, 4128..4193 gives 1.06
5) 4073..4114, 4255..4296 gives 1.16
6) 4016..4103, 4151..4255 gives 1.08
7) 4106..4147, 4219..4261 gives 1.09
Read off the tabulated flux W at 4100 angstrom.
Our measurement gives 1.185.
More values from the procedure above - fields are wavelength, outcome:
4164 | 1.657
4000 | 1.402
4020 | 1.525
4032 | 1.483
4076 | 1.386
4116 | 1.443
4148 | 1.448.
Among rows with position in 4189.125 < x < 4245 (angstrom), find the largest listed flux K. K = 1.668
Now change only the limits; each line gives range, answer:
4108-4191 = 1.657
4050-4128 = 1.628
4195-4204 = 1.535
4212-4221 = 1.613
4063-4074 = 1.513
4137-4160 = 1.563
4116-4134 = 1.489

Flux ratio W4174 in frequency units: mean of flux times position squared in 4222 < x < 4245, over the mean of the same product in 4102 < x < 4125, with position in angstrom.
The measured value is 1.1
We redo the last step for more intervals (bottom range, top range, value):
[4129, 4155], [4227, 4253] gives 1.07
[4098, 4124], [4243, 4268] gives 1.22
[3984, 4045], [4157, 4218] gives 1.08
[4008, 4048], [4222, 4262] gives 1.09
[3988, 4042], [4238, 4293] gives 1.16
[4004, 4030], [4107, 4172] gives 1.02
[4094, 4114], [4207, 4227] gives 1.19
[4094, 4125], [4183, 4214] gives 1.14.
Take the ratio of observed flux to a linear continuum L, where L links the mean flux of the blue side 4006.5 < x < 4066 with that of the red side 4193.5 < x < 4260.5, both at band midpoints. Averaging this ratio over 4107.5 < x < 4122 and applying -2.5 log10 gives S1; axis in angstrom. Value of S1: 0.07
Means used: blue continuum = 1.51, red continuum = 1.5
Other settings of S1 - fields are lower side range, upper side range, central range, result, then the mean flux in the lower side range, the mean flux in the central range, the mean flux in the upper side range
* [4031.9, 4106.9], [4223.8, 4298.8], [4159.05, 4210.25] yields 0.02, 1.46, 1.45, 1.49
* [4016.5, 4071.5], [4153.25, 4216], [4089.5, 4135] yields 0.06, 1.49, 1.4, 1.46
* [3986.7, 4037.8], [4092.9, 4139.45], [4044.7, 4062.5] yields -0.04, 1.47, 1.49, 1.4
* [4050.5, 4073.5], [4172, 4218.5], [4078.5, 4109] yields 0.05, 1.49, 1.41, 1.46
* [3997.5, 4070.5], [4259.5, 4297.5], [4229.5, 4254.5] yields -0.04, 1.49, 1.54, 1.49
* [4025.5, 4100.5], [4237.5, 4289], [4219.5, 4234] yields 0.04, 1.47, 1.45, 1.52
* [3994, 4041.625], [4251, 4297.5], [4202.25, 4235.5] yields 0.01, 1.5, 1.48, 1.49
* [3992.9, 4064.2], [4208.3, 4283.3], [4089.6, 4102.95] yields 0.09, 1.49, 1.37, 1.51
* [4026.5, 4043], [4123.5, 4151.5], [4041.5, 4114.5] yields 0.05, 1.51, 1.44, 1.48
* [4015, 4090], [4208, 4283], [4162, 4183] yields 0.07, 1.49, 1.4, 1.51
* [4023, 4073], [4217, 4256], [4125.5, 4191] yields 0.03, 1.49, 1.46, 1.51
